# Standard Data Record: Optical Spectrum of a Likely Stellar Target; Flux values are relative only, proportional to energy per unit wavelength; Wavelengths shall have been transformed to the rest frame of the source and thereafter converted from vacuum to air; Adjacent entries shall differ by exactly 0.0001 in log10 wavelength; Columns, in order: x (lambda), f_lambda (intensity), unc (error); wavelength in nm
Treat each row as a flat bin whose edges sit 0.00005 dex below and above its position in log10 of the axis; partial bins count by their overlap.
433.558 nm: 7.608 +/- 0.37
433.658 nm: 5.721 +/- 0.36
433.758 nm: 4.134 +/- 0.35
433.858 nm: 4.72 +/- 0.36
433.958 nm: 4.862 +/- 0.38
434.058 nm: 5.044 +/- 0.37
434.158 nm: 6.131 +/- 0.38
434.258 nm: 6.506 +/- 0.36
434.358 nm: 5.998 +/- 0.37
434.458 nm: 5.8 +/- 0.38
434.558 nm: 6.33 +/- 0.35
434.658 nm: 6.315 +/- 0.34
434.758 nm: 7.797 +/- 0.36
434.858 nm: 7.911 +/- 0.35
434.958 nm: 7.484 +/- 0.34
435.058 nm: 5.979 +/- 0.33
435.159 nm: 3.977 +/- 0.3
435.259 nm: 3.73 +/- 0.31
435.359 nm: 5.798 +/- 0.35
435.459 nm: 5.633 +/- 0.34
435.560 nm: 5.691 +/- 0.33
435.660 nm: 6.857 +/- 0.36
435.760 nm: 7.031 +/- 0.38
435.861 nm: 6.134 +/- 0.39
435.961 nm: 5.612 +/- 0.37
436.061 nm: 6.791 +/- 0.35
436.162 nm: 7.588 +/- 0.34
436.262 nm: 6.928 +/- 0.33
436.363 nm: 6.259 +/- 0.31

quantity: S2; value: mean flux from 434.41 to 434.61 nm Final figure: 6.07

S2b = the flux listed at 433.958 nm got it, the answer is 4.862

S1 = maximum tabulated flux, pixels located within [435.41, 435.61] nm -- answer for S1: 5.691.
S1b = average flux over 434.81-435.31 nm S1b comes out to 5.81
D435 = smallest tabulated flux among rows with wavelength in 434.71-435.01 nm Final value 7.484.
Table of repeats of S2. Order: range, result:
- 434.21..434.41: 6.25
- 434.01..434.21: 5.6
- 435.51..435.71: 6.29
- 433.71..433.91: 4.43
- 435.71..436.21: 6.62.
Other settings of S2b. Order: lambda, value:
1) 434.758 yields 7.797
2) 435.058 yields 5.979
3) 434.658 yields 6.315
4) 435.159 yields 3.977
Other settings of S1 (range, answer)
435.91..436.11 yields 6.791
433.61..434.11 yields 5.721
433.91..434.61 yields 6.506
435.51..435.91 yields 7.031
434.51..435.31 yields 7.911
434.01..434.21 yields 6.131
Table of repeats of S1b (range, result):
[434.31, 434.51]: 5.9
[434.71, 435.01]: 7.73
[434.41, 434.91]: 6.84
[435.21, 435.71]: 5.55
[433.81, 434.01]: 4.79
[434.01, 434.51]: 5.9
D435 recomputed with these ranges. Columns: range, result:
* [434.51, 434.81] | 6.315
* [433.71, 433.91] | 4.134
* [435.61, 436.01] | 5.612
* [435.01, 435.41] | 3.73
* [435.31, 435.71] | 5.633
